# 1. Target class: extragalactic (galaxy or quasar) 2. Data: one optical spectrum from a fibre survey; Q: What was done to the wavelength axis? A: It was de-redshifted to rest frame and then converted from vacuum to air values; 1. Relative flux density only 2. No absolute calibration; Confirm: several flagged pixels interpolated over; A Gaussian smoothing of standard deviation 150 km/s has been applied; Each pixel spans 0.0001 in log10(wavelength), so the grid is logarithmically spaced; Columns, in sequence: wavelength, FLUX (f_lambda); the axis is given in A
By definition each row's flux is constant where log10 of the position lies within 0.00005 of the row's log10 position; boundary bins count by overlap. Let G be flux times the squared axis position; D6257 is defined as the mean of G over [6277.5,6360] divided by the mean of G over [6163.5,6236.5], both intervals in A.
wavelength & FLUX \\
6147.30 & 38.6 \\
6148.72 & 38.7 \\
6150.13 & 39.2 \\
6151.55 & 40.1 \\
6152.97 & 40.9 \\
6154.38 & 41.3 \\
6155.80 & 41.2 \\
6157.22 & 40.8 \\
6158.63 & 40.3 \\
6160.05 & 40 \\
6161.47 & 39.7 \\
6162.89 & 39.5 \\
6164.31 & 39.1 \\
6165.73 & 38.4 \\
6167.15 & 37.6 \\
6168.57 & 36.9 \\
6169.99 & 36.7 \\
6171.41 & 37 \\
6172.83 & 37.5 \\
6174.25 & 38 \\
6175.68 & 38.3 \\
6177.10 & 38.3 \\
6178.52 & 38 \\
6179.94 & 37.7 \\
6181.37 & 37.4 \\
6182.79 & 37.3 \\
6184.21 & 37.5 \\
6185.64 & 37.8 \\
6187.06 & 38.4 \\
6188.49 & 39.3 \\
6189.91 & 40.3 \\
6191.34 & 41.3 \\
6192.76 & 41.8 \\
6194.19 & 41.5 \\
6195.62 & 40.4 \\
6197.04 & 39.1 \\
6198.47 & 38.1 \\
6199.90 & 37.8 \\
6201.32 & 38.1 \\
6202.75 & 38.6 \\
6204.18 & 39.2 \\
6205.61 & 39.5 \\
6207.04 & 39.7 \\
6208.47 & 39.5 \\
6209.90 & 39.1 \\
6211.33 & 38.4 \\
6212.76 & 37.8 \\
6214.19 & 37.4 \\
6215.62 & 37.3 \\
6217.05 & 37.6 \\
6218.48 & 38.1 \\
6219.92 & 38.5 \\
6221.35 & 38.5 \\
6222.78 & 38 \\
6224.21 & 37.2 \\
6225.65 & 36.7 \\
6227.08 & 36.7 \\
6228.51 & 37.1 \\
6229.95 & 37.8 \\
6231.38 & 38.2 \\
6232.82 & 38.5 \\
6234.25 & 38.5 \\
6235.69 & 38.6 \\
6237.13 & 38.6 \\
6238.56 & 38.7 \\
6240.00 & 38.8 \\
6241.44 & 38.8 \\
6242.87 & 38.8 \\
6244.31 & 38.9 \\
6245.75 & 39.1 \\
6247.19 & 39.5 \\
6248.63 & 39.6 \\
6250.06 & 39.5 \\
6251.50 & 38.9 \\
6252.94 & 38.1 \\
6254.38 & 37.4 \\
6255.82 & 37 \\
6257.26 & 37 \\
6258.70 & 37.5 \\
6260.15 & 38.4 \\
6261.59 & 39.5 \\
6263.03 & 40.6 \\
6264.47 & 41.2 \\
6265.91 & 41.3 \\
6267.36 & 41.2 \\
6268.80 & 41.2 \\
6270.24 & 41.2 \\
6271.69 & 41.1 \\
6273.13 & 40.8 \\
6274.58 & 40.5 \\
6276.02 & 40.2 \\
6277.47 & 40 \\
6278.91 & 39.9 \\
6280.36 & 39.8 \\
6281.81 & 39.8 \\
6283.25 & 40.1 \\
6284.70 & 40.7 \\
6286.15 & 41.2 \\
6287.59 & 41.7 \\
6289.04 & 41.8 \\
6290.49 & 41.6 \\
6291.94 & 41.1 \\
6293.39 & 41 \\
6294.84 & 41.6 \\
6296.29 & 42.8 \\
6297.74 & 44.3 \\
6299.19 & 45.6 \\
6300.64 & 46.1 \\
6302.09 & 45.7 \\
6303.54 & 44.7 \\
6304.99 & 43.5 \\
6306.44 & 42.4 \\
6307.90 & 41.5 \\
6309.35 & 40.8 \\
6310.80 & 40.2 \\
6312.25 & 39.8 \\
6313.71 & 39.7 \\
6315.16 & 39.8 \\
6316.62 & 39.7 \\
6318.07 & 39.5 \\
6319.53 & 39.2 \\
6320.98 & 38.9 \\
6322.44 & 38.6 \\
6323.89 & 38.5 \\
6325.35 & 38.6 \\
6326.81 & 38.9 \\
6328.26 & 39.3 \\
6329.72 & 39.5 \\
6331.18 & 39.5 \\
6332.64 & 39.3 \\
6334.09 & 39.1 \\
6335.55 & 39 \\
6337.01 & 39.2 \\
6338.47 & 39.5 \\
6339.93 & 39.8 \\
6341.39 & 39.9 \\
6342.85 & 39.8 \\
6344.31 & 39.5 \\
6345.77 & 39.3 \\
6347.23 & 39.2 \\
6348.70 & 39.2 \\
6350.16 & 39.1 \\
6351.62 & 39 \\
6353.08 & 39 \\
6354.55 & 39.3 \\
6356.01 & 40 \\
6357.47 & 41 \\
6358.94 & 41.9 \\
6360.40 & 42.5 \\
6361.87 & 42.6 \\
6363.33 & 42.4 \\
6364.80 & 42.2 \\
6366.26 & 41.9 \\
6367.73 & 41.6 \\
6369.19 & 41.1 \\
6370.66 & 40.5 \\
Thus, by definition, 1.10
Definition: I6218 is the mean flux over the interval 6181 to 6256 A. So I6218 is 38.6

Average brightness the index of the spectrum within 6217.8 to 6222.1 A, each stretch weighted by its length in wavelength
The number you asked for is 38.3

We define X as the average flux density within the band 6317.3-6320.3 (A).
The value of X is 39.4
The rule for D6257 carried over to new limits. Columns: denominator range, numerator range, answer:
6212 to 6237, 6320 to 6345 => 1.07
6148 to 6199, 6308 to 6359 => 1.06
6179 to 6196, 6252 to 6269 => 1.02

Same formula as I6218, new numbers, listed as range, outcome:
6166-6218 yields 38.5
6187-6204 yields 39.6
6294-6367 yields 40.6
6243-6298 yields 40.1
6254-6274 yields 39.7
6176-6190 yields 38.1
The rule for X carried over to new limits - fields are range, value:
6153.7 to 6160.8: 40.7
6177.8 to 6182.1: 37.7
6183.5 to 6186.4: 37.7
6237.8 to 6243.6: 38.8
